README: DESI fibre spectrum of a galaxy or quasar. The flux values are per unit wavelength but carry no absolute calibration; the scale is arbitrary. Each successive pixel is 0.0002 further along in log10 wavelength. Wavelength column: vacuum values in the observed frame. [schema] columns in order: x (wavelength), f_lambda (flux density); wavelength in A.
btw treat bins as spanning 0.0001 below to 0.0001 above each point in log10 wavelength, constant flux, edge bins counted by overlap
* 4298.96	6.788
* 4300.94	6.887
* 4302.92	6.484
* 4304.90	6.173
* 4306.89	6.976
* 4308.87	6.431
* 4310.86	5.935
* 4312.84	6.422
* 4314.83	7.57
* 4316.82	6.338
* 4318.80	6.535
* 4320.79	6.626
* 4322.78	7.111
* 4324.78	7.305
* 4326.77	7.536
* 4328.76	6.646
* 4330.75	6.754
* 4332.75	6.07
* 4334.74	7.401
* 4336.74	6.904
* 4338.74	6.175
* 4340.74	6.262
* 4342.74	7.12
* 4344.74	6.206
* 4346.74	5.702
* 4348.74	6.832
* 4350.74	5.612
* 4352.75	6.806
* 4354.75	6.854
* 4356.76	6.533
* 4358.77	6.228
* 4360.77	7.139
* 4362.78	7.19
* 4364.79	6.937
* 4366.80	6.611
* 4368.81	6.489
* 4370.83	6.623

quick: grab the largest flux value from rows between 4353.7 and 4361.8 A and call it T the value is 7.139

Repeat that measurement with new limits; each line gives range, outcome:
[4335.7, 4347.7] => 7.12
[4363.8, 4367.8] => 6.937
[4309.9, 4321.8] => 7.57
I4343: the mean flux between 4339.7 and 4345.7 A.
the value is 6.53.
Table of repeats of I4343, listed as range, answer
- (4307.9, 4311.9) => 6.19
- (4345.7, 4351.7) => 6.06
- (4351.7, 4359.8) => 6.6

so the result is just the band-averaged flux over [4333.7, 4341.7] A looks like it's 6.68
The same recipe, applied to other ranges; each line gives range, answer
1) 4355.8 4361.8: 6.64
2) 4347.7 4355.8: 6.52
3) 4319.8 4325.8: 7.01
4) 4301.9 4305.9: 6.33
